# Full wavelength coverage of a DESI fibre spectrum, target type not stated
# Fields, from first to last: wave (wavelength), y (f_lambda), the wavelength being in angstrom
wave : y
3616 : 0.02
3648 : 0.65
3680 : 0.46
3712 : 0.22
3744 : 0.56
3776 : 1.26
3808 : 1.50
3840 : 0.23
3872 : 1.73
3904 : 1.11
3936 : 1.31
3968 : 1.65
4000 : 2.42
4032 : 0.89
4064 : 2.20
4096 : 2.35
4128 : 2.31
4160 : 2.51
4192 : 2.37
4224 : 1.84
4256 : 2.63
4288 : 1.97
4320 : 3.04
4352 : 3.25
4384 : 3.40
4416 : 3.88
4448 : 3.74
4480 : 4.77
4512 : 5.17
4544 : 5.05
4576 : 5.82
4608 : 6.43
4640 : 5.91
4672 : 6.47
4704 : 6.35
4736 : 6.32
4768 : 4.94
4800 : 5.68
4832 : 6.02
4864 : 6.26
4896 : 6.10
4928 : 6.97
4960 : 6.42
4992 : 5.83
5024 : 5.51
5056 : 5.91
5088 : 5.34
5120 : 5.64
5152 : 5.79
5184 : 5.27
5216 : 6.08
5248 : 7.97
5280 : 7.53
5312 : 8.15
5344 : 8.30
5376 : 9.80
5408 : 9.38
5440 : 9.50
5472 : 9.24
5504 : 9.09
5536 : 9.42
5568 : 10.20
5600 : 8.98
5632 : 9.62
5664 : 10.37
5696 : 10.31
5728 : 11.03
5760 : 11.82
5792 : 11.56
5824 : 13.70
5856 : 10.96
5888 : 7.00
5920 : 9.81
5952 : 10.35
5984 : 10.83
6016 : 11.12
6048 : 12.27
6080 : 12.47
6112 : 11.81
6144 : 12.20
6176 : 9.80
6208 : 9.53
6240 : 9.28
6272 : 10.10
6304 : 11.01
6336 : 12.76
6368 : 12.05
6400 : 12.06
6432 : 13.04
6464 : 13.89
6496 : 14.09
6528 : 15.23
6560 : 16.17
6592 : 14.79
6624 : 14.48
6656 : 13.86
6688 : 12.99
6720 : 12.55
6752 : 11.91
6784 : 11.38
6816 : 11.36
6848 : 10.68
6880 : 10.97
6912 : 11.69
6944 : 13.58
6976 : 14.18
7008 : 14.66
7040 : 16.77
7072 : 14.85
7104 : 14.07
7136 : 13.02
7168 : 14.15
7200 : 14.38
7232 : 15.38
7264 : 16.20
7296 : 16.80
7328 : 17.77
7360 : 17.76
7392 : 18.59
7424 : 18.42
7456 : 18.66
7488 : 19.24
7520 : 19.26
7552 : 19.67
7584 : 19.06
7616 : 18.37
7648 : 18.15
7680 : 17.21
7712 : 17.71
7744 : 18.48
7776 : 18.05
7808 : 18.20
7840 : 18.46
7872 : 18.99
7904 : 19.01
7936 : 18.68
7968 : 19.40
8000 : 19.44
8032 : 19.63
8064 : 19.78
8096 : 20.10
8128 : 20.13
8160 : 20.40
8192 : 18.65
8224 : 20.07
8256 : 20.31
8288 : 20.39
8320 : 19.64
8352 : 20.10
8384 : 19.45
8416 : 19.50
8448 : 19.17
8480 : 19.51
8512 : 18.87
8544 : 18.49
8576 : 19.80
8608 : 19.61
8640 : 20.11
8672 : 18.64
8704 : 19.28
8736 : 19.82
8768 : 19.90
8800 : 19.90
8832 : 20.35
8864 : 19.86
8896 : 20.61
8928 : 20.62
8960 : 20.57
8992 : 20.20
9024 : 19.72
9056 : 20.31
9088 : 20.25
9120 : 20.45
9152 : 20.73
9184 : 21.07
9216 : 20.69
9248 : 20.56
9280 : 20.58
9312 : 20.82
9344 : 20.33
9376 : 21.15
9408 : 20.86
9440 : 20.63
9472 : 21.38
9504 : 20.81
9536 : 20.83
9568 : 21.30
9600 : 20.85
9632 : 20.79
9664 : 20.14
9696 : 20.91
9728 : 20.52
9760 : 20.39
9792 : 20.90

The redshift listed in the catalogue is 0.00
